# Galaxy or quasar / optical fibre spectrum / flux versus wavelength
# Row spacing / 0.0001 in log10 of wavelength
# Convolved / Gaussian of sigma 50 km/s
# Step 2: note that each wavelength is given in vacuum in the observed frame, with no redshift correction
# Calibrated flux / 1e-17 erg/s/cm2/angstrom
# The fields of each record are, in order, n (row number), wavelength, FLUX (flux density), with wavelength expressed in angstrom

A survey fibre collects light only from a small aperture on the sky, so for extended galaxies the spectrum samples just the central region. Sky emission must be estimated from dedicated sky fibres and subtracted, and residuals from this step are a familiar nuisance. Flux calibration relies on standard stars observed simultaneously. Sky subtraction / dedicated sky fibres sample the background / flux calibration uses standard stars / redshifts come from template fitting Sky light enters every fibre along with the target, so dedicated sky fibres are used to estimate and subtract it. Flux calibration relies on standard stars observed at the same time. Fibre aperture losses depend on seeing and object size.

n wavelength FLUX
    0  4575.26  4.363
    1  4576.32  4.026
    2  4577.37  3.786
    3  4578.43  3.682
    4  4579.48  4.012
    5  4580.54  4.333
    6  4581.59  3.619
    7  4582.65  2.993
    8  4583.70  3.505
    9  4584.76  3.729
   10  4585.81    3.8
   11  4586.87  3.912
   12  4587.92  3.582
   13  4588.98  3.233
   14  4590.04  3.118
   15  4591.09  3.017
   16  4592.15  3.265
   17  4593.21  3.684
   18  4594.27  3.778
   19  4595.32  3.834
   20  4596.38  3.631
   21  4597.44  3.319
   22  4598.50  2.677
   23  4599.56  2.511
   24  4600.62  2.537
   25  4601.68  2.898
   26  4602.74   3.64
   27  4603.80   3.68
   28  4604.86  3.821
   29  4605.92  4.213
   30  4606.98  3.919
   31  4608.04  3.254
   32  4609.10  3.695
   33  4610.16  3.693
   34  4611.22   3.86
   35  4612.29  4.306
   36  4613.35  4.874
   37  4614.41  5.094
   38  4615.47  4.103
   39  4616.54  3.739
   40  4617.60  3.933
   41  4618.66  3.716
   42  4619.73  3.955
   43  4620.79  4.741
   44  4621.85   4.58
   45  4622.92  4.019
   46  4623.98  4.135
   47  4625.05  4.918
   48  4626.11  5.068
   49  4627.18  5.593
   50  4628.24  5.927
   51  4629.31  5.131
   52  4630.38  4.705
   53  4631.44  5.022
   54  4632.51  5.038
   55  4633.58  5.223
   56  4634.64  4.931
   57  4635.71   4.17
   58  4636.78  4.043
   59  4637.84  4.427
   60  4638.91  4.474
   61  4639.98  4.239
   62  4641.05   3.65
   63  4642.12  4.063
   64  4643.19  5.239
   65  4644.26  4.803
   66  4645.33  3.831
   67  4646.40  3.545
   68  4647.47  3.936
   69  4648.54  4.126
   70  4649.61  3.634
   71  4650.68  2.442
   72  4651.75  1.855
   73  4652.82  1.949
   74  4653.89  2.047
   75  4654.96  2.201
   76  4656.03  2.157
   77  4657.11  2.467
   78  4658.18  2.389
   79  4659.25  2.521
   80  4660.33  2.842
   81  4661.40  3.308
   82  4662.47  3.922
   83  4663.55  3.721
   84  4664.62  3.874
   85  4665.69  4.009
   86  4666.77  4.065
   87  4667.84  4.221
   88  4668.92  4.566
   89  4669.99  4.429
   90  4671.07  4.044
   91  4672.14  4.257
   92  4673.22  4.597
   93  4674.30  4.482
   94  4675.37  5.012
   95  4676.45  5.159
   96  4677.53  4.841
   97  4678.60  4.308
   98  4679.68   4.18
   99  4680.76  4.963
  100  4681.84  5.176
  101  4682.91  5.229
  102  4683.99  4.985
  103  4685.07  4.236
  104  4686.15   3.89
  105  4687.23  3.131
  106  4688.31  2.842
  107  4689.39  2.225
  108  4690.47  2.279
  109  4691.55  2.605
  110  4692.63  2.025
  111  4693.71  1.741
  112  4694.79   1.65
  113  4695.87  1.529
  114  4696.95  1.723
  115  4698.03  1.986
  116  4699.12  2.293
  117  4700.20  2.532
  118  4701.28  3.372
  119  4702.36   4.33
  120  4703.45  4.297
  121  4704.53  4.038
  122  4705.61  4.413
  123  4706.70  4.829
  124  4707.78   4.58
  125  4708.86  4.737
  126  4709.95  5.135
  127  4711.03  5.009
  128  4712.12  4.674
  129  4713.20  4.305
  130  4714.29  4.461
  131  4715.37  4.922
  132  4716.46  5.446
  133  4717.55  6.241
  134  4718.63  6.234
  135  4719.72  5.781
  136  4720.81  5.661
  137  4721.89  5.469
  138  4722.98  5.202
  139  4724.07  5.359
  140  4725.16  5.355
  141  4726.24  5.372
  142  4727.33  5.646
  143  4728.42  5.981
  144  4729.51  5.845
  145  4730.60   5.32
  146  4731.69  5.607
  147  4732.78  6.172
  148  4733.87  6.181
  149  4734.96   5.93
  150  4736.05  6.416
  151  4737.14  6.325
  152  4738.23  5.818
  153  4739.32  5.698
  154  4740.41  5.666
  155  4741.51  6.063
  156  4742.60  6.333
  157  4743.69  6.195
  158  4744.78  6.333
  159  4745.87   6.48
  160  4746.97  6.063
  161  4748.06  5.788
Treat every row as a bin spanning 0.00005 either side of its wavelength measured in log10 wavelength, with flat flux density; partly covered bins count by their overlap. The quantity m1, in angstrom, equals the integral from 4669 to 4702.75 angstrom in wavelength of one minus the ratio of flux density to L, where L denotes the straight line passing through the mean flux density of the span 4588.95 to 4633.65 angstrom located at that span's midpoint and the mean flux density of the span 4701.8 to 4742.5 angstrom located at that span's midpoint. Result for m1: 9.2 angstrom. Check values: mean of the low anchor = 4.02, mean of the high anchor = 5.38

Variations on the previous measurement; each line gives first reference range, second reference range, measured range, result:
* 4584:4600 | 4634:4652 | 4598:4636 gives -5.0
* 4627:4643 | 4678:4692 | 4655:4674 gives 2.7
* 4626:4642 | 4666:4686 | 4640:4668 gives 7.9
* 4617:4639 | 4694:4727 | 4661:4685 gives 0.3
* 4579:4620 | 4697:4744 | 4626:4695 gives 7.5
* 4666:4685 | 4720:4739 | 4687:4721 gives 9.7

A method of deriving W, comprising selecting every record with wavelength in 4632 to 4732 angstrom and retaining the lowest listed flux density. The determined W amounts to 1.529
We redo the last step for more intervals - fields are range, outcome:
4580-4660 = 1.855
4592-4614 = 2.511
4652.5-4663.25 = 1.949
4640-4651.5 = 2.442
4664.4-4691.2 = 2.225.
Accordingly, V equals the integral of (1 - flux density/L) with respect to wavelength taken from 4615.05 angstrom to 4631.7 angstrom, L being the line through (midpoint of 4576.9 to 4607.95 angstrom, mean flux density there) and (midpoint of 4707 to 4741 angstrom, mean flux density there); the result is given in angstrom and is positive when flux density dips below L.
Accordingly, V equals -2.5 angstrom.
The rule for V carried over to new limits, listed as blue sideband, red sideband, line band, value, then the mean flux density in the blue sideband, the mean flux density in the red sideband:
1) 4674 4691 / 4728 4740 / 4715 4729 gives -0.20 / 4.18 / 5.93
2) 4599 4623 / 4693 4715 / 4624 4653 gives -4.15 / 3.86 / 3.58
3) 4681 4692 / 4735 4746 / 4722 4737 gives -0.28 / 3.7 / 6.11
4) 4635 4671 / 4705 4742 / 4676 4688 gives -0.51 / 3.56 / 5.46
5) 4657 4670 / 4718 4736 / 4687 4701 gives 7.29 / 3.57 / 5.72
